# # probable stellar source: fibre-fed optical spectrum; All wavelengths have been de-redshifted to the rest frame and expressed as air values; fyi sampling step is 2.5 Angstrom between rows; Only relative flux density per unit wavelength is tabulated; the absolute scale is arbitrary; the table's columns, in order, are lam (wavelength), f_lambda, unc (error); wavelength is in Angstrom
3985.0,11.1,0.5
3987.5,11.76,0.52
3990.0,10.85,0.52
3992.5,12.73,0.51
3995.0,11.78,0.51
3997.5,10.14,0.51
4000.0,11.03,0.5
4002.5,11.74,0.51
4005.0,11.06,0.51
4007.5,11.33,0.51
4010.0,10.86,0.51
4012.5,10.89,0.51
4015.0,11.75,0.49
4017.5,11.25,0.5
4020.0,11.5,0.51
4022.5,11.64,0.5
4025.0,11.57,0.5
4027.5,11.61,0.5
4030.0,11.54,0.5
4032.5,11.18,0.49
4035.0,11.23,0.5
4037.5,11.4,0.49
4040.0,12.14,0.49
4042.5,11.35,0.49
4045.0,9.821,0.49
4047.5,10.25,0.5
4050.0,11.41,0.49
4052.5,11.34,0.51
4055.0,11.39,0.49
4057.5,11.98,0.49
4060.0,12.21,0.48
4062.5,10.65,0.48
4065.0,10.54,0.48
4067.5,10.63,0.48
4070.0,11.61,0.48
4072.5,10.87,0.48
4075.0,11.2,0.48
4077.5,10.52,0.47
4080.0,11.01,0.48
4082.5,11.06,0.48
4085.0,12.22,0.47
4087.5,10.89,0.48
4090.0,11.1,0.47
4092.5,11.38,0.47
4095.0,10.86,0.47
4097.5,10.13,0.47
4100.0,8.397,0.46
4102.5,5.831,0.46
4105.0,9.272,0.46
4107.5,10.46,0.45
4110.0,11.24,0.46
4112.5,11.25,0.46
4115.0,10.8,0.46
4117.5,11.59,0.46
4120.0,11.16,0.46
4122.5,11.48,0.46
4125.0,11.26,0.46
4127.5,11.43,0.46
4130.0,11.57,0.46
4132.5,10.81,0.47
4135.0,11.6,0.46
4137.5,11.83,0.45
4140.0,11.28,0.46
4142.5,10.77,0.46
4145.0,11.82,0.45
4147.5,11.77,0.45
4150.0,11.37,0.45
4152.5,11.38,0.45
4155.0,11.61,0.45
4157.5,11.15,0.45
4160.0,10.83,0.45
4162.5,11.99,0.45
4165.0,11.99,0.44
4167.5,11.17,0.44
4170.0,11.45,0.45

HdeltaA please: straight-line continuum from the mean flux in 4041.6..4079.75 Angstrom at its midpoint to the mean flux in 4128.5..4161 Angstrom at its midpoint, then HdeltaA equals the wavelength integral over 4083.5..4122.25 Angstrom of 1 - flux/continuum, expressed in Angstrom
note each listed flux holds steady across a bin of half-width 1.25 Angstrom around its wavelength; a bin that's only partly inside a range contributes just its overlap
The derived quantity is 2.56 Angstrom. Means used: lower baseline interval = 11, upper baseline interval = 11.4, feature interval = 10.5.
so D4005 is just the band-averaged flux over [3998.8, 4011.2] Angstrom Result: 11.2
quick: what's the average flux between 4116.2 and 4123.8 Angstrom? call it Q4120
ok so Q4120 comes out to 11.4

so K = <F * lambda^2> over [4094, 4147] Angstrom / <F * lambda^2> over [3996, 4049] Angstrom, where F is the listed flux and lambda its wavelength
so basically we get 1.00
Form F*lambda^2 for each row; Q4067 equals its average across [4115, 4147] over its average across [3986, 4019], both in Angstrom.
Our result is 1.07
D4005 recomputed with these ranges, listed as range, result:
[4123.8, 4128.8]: 11.3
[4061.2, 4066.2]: 10.6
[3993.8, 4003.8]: 11.2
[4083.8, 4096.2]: 11.3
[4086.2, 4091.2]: 11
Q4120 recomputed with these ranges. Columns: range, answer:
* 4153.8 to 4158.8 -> 11.4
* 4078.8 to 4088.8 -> 11.3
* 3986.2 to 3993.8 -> 11.8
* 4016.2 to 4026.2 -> 11.5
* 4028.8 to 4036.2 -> 11.3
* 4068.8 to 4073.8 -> 11.2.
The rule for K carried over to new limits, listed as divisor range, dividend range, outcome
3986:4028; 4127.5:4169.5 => 1.08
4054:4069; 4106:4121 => 1.01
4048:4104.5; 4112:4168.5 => 1.09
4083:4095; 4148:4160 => 1.03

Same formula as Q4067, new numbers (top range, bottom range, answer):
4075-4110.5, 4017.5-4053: 0.94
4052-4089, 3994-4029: 1.02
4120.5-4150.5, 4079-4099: 1.06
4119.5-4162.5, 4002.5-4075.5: 1.06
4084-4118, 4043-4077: 0.95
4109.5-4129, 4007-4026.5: 1.05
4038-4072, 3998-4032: 1.01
